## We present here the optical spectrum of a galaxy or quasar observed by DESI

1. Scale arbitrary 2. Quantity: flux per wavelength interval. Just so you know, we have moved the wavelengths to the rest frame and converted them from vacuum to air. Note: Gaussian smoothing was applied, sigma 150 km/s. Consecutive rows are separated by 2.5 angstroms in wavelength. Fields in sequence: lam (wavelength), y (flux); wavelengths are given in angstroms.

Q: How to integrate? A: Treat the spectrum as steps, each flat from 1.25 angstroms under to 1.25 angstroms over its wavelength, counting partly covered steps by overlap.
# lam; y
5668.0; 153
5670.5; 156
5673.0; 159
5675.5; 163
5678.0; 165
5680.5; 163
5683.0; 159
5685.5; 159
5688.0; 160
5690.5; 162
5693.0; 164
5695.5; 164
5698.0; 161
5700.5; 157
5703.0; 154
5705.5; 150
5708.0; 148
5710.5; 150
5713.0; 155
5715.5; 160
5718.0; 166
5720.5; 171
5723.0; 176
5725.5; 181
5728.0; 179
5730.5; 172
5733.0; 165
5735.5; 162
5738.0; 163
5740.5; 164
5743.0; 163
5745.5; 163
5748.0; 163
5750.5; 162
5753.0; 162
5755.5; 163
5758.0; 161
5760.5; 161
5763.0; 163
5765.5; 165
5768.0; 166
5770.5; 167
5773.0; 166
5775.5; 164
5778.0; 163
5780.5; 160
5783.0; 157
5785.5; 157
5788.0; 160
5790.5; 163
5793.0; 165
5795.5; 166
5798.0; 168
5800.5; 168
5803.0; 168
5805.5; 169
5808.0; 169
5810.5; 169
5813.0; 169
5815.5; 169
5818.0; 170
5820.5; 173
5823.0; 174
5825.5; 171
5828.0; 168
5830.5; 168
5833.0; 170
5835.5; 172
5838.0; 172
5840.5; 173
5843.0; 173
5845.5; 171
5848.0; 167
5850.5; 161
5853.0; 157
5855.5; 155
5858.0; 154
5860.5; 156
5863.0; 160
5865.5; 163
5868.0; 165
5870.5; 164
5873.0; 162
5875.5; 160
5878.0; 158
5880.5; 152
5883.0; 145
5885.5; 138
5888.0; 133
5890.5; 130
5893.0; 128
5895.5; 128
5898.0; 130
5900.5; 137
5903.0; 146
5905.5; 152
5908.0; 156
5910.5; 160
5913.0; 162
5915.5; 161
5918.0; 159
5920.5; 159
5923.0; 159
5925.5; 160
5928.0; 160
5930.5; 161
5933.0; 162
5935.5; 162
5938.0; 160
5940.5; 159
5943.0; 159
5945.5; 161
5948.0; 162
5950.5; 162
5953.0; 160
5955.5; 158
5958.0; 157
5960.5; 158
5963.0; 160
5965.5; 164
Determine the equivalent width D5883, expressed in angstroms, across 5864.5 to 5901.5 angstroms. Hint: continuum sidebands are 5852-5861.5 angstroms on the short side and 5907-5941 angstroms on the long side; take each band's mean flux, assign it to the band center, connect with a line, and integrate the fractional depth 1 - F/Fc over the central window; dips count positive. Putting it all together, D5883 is 2.6 angstroms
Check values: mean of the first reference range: 155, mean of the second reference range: 160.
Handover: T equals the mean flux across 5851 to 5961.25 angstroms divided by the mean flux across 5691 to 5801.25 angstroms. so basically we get 0.95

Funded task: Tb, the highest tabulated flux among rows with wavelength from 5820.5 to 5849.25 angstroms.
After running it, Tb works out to 174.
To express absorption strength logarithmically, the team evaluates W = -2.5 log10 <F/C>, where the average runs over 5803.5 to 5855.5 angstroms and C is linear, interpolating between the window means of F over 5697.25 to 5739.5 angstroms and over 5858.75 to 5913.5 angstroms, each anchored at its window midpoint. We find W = -0.10 mag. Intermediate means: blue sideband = 163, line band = 169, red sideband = 149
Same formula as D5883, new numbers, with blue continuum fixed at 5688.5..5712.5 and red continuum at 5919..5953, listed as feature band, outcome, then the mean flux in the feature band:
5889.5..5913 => 2.6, 142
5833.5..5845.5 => -1.0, 172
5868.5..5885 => 0.3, 156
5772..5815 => -1.8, 165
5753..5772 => -0.7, 164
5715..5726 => -1.0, 171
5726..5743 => -1.1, 168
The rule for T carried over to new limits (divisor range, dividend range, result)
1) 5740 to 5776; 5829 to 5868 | 1.01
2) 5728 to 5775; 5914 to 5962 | 0.97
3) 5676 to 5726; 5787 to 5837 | 1.05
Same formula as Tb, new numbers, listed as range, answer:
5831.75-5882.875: 173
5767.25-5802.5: 168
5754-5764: 163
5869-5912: 164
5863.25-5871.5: 165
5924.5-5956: 162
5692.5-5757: 181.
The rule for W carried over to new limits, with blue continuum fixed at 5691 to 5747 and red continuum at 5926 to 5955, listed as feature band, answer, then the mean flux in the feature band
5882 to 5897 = 0.21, 133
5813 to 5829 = -0.06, 171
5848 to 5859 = 0.02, 158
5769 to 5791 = 0.00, 162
